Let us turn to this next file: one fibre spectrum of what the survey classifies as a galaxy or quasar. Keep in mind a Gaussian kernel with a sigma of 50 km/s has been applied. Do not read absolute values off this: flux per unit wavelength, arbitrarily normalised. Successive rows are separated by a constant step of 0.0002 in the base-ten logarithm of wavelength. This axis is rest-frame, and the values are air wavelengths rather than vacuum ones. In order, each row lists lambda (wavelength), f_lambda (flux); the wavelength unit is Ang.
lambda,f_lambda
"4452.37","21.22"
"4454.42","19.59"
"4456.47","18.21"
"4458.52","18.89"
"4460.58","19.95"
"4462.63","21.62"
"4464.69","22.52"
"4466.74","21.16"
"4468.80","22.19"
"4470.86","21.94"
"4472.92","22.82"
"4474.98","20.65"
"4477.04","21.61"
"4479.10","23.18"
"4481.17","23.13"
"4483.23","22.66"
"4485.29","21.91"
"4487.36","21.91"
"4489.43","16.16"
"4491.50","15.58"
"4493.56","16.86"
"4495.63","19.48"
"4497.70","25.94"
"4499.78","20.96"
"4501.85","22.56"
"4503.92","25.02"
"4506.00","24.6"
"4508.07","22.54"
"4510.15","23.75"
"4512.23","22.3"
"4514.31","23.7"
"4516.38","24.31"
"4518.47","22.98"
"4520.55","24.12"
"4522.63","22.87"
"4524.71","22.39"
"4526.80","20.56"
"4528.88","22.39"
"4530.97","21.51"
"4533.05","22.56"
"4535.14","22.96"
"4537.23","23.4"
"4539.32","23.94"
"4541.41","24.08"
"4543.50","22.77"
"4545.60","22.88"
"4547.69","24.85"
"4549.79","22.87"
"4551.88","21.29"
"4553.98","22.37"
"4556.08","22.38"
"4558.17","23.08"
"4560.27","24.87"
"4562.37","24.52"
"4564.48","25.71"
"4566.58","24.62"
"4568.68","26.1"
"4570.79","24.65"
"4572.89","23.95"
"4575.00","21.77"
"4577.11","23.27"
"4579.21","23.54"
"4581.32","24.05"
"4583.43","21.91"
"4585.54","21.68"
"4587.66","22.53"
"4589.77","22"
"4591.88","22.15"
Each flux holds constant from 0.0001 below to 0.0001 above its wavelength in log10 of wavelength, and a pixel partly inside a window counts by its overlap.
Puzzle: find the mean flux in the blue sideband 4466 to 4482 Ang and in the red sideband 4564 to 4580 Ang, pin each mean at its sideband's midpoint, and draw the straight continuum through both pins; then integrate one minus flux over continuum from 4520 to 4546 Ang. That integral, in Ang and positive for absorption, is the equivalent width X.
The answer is 0.63 Ang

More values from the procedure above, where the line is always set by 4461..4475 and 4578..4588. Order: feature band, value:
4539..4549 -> -0.5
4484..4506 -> 1.2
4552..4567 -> -0.8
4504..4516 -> -0.7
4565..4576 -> -0.8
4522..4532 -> 0.2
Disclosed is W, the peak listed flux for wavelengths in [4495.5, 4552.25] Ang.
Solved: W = 25.94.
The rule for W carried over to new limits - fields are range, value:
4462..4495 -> 23.18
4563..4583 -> 26.1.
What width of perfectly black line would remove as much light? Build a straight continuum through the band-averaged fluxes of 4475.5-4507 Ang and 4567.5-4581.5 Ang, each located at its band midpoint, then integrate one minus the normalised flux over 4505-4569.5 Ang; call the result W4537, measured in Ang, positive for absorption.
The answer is -1.5 Ang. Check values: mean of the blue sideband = 21.4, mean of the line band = 23.3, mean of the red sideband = 23.9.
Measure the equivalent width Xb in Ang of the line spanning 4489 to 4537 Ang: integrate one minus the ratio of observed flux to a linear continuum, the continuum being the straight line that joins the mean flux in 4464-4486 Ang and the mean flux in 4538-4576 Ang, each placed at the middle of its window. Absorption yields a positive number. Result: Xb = 1.6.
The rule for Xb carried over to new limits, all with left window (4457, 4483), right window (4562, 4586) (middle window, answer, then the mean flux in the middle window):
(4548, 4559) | 0.4 Ang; 22.6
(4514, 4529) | -0.1 Ang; 22.9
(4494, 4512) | -0.4 Ang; 22.9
